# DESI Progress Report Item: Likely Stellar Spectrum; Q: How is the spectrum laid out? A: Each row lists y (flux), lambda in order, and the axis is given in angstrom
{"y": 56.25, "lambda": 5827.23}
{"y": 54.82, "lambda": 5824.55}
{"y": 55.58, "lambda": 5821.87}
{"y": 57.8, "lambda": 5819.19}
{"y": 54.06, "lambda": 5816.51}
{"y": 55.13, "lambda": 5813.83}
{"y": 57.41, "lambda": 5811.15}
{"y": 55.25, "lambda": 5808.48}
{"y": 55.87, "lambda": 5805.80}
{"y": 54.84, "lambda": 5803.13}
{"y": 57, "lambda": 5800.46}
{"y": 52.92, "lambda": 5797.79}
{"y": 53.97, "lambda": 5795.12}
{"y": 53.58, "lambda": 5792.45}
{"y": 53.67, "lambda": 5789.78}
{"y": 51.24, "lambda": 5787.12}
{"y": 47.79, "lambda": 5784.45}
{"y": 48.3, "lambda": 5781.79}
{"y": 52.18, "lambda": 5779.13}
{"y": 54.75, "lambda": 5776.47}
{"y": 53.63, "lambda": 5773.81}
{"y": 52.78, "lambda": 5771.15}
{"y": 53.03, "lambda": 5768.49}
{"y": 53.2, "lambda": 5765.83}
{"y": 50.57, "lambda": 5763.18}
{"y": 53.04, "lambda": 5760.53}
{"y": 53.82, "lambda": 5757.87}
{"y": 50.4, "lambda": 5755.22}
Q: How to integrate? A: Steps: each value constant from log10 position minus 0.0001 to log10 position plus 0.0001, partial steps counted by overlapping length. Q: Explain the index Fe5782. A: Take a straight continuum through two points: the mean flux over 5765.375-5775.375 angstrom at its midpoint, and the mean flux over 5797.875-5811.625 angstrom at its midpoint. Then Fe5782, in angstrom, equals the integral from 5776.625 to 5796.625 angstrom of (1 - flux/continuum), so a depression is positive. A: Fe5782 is 1.0 angstrom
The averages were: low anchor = 53.1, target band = 51.7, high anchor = 55.7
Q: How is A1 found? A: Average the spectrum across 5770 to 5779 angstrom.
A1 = 53.5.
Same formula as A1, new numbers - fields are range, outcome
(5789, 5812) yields 54.9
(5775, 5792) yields 51.5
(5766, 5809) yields 53.1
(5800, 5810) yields 55.7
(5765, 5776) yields 53.2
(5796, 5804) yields 54.9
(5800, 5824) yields 55.8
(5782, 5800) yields 52.2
